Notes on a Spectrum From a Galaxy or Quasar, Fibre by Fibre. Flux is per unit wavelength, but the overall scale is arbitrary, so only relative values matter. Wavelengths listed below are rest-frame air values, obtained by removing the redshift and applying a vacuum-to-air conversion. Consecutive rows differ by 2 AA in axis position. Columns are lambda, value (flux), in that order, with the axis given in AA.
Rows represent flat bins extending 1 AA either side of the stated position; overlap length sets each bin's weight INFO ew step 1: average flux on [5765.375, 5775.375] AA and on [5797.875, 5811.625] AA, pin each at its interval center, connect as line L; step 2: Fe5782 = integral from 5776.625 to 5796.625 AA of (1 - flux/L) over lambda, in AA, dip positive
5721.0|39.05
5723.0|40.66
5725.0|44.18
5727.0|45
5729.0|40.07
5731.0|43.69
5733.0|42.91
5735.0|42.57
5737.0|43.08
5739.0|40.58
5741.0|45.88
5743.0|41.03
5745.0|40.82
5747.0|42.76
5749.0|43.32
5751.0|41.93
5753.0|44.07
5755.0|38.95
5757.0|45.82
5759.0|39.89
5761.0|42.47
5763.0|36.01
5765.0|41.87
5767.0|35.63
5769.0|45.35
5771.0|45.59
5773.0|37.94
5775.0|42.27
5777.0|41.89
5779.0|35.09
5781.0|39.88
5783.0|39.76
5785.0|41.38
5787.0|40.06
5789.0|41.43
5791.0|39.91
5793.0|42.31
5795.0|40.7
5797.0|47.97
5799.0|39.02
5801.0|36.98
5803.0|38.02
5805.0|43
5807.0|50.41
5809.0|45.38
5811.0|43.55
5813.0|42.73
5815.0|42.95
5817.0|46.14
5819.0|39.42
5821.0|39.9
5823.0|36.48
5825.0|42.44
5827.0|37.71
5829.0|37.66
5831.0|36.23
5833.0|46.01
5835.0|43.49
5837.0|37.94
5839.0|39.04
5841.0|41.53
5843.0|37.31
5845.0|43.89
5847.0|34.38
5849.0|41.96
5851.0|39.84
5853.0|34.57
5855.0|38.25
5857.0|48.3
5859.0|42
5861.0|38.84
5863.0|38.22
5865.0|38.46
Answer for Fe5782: 0.7 AA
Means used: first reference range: 41.3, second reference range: 42.4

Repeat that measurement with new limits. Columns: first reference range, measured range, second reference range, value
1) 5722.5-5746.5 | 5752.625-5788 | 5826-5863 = 0.8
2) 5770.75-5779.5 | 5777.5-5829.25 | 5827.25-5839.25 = -1.3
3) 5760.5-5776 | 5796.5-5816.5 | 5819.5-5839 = -1.4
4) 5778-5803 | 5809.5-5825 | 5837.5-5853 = -0.8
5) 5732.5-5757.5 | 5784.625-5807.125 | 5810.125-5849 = -0.1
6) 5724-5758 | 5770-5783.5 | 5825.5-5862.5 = 0.5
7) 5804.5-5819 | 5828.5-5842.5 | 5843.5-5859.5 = 0.6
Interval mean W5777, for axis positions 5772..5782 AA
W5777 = 39.4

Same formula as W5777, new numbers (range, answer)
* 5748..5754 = 43.1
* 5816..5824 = 40.5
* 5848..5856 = 38.7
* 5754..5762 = 41.8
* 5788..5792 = 40.7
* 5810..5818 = 43.8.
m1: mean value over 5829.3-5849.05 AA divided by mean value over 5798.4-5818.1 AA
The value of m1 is 0.9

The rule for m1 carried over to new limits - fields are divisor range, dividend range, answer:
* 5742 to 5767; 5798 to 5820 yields 1.03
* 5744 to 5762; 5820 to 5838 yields 0.94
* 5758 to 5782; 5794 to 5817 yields 1.06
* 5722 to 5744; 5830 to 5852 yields 0.94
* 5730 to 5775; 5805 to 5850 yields 0.98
